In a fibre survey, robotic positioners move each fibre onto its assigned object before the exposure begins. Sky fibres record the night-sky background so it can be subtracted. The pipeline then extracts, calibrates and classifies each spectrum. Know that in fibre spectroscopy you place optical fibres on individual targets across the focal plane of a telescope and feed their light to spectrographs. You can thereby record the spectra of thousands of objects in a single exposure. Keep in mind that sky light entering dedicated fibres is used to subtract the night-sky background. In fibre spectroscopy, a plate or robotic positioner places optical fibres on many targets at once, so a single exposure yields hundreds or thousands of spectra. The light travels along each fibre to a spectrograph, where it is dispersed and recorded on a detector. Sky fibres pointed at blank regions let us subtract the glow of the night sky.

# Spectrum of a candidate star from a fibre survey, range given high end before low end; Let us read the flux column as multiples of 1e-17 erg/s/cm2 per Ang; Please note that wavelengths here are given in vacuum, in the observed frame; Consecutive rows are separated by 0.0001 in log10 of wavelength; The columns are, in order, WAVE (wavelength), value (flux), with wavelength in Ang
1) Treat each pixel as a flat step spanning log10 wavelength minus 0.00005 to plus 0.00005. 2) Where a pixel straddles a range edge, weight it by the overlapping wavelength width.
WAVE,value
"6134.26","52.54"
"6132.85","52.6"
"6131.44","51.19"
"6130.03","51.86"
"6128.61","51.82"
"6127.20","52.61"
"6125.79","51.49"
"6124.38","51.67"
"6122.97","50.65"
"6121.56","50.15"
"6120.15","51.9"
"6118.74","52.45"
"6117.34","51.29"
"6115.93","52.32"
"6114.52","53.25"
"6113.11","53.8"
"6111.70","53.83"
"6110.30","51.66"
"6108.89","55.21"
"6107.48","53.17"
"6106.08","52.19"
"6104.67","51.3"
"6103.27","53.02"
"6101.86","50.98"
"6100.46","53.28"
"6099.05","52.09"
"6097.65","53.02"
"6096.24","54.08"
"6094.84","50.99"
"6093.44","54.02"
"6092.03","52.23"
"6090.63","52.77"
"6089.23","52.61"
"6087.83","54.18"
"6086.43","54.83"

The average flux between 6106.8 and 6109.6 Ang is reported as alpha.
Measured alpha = 54.1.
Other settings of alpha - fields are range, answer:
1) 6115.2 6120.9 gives 52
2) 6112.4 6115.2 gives 53.4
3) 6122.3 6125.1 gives 51.2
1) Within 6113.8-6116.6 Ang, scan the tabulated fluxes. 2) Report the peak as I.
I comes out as 53.25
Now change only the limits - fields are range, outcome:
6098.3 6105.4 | 53.28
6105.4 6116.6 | 55.21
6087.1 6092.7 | 54.18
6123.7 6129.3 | 52.61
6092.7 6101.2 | 54.08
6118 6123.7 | 52.45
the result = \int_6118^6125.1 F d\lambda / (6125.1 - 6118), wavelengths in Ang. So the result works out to 51.4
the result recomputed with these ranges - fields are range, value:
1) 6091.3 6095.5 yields 52.4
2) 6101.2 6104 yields 52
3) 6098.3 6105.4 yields 52.1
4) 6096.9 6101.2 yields 52.8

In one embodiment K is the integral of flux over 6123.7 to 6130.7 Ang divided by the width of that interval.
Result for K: 51.8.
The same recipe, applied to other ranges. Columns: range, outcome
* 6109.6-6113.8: 53.2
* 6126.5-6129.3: 52.2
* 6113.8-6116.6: 52.7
